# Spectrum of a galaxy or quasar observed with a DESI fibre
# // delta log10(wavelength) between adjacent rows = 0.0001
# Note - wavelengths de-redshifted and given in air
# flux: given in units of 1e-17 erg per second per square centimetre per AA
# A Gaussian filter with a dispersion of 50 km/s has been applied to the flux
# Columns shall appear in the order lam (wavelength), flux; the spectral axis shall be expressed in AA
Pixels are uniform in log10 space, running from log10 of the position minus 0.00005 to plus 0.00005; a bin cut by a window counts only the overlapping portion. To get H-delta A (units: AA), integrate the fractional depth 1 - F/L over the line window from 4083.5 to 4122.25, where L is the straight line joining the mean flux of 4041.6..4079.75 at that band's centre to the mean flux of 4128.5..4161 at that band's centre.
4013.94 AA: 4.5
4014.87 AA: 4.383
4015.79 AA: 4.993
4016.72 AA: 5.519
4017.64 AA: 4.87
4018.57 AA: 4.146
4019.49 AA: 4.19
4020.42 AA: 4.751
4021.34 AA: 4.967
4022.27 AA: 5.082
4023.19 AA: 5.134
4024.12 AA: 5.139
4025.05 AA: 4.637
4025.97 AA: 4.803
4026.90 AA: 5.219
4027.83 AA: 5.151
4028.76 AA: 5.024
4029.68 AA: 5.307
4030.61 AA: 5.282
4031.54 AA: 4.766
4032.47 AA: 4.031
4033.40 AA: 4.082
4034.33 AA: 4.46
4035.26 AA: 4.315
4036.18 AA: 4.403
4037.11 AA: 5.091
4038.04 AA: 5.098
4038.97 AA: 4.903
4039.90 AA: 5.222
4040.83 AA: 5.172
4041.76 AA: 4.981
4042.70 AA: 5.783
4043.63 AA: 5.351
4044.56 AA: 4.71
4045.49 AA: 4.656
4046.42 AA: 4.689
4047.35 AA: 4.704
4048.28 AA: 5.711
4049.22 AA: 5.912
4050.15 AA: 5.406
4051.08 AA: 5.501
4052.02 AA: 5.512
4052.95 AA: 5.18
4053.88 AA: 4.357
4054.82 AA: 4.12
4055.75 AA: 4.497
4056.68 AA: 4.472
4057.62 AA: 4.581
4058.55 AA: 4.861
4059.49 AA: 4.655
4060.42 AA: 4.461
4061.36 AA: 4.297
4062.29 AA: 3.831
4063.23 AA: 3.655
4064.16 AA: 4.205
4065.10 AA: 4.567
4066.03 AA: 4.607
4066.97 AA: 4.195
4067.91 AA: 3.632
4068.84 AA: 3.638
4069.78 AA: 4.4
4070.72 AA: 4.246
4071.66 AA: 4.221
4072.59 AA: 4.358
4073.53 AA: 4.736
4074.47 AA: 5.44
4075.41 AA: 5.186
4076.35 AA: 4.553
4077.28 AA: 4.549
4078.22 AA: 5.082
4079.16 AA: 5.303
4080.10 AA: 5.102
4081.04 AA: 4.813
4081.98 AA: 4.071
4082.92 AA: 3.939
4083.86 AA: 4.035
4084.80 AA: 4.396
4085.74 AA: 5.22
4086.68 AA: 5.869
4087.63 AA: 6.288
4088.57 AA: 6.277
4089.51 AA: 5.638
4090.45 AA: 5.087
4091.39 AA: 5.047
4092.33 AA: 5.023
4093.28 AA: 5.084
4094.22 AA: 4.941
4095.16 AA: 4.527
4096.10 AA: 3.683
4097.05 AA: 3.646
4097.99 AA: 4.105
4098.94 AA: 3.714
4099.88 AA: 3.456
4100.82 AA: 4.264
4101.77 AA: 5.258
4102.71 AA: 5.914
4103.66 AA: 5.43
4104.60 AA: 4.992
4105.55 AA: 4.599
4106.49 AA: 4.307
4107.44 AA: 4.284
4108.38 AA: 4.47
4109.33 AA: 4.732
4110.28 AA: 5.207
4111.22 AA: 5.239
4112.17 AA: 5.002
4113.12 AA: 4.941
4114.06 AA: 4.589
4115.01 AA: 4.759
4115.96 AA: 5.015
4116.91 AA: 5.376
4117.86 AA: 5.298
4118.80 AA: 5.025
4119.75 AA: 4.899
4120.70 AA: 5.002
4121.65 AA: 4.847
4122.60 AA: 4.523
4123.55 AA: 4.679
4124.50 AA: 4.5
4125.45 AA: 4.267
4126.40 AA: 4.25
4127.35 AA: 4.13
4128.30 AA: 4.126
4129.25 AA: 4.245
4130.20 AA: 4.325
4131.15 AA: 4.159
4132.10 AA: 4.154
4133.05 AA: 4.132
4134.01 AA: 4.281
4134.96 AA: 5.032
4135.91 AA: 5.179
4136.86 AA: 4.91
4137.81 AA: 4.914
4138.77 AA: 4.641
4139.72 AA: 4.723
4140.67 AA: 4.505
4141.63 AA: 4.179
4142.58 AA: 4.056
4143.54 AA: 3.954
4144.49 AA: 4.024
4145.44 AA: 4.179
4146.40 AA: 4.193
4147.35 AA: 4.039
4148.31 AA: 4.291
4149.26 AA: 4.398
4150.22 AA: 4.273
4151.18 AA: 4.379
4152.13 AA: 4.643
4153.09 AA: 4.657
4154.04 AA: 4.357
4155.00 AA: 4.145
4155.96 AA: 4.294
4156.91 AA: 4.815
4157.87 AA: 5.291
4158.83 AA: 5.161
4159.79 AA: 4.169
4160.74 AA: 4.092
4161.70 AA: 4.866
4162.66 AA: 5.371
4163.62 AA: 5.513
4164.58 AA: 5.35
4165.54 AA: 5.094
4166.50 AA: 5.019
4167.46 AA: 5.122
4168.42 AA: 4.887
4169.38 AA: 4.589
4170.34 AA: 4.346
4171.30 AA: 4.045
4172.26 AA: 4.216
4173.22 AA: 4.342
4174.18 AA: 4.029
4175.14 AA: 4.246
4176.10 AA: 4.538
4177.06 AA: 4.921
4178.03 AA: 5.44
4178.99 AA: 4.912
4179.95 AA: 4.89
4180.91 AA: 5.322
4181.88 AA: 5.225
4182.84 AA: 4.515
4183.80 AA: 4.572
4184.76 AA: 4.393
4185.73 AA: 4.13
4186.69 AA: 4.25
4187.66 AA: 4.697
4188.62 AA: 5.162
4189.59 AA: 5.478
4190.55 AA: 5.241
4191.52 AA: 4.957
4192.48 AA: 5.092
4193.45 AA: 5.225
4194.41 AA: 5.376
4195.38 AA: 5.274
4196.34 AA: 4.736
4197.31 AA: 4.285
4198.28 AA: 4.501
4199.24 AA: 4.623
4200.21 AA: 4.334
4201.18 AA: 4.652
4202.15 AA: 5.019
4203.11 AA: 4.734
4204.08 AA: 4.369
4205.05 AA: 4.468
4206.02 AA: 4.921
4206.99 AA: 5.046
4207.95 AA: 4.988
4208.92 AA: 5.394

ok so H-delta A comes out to -2.5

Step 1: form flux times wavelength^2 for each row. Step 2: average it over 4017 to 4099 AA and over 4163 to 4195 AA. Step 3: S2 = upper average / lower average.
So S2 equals 1.1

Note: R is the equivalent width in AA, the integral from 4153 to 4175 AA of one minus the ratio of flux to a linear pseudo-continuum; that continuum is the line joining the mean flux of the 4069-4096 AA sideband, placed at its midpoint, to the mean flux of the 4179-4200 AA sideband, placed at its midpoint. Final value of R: 0.8 AA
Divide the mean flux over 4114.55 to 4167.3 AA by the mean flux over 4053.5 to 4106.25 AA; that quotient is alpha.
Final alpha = 0.99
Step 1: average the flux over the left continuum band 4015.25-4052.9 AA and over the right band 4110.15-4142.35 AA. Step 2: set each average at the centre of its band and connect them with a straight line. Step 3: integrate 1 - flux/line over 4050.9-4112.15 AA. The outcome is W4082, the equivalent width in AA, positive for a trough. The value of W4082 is 1.8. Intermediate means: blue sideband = 4.97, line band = 4.67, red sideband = 4.67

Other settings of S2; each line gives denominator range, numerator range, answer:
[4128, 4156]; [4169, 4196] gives 1.11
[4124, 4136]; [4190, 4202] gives 1.16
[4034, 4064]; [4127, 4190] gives 1.00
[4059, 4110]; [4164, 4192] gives 1.07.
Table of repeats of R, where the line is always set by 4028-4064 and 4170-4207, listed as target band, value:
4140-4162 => 1.68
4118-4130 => 0.53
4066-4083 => 0.90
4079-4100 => 0.11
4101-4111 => -0.27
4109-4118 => -0.44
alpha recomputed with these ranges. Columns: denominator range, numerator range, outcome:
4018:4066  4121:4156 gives 0.92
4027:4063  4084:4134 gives 0.98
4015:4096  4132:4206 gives 0.97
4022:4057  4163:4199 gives 0.97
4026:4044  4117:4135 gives 0.92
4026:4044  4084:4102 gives 0.97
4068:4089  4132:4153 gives 0.92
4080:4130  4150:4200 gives 1.00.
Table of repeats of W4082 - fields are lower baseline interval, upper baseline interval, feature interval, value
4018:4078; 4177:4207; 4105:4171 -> 2.4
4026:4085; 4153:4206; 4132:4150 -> 1.2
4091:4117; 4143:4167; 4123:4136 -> 0.8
